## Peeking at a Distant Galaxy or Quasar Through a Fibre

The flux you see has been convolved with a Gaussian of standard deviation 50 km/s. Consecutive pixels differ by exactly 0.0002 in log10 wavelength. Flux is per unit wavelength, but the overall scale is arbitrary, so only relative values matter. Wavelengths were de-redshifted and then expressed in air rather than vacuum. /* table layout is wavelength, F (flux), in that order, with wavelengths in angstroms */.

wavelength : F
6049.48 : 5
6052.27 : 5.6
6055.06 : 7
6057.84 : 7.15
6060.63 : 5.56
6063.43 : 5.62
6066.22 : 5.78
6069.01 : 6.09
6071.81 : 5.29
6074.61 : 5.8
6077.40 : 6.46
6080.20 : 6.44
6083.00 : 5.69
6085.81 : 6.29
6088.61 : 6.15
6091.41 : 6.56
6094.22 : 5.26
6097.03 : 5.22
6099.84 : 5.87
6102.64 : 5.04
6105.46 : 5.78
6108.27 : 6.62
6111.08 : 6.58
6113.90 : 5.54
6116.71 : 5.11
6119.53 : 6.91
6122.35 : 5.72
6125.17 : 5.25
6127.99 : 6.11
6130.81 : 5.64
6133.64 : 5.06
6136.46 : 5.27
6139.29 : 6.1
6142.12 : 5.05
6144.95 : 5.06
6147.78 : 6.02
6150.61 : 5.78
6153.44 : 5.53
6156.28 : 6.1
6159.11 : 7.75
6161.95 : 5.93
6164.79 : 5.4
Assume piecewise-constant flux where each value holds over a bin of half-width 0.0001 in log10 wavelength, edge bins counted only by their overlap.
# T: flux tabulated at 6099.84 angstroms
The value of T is 5.87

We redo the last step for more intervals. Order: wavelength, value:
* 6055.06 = 7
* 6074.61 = 5.8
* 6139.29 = 6.1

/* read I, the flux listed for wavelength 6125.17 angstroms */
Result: 5.25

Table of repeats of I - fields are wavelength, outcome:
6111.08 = 6.58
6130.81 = 5.64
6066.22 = 5.78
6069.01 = 6.09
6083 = 5.69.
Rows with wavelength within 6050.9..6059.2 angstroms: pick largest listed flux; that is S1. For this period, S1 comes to 7.15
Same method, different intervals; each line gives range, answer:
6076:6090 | 6.46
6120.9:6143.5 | 6.11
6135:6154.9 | 6.1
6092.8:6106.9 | 5.87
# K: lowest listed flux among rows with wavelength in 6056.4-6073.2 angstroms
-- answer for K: 5.29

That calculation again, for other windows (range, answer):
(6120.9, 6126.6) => 5.25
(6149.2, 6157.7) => 5.53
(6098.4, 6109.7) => 5.04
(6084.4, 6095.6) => 5.26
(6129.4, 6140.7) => 5.06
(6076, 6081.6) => 6.44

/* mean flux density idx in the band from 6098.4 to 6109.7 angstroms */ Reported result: 5.83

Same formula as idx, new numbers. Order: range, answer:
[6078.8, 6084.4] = 6.07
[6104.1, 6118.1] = 5.93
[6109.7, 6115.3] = 6.05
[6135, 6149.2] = 5.5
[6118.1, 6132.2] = 5.93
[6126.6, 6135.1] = 5.6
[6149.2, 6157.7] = 5.81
